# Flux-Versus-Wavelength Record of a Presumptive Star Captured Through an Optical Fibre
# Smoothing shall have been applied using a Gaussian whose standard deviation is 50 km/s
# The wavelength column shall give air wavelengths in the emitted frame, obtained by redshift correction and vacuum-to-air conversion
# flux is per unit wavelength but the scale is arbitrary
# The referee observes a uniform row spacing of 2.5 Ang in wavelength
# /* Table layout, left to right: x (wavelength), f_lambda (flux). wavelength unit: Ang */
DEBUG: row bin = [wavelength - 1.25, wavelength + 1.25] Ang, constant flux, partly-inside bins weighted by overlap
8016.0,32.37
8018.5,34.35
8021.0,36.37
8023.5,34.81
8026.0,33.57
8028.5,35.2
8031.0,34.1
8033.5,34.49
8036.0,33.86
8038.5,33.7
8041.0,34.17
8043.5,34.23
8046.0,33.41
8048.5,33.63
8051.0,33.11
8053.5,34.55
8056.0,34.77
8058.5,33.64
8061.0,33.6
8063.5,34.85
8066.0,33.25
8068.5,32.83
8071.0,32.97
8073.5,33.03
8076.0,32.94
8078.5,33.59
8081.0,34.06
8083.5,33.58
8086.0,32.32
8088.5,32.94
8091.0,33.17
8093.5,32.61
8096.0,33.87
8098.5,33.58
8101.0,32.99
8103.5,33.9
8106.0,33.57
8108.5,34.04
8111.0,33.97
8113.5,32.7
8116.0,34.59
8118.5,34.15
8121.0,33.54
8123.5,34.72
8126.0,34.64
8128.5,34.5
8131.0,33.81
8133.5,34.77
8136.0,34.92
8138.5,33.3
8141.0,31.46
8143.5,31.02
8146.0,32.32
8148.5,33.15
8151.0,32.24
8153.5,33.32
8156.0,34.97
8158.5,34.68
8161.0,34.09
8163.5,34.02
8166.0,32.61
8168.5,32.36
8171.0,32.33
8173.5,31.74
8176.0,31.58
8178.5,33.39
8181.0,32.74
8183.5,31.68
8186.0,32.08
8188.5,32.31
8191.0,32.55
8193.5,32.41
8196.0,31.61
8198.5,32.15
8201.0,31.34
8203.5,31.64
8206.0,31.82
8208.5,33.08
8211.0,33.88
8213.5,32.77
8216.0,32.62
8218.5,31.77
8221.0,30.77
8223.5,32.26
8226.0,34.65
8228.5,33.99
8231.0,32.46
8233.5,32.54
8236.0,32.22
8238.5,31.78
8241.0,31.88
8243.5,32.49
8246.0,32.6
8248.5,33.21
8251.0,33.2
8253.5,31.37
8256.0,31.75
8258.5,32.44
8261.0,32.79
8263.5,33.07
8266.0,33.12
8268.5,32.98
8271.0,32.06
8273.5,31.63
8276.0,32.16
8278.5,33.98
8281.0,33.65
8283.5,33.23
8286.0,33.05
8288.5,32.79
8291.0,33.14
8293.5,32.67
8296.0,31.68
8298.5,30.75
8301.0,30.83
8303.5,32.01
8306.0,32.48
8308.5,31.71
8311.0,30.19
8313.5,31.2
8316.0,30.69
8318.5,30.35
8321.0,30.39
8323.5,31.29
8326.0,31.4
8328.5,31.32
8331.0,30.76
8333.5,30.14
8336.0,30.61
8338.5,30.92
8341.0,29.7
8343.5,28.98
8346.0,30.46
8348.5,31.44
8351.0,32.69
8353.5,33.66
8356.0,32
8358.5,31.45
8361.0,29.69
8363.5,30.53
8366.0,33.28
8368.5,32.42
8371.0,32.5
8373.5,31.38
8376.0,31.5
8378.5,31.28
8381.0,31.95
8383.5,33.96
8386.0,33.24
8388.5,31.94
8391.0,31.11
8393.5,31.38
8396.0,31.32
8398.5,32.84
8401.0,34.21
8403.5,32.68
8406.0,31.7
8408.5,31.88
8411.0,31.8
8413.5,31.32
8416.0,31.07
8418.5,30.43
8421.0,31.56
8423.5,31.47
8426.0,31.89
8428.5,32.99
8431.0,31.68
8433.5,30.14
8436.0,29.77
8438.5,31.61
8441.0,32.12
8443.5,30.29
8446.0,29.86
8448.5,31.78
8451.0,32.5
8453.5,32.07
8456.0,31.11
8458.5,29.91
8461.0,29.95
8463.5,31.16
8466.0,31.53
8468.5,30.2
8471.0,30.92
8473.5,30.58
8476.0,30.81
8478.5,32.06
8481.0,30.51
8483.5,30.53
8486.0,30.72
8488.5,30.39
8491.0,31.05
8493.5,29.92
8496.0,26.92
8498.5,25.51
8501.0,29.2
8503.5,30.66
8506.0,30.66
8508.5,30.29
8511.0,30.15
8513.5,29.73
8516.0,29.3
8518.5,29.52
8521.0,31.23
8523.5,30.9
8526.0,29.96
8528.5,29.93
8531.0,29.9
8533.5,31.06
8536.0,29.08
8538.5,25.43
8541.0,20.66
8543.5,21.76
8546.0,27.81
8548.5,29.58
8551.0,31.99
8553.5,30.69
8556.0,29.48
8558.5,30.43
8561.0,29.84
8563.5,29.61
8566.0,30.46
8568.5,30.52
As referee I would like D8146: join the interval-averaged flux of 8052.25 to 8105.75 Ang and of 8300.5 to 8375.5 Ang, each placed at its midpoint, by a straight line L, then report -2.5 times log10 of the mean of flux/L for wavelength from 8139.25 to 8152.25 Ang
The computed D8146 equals 0.03 mag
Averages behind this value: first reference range 33.5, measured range 32.1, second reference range 31.2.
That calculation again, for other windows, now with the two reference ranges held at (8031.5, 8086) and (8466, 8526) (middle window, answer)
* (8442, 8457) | -0.03 mag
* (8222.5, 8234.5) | -0.03 mag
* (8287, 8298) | -0.02 mag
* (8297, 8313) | 0.01 mag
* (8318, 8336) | 0.02 mag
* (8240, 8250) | -0.01 mag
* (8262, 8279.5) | -0.02 mag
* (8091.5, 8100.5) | 0.00 mag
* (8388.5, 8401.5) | -0.04 mag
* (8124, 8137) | -0.05 mag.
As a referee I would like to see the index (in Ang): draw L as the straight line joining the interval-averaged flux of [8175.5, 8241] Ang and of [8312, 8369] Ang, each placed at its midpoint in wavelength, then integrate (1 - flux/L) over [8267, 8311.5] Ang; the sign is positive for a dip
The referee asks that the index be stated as -1.03 Ang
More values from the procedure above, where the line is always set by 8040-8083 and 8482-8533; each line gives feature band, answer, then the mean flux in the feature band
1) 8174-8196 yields 0.2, 32.3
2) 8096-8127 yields -0.6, 33.9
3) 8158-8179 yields -0.1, 32.9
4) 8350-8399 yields -1.6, 32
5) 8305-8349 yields 0.9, 30.8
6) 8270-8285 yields -0.5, 32.8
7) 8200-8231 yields -0.2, 32.6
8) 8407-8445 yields -1.0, 31.3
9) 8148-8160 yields -0.3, 33.7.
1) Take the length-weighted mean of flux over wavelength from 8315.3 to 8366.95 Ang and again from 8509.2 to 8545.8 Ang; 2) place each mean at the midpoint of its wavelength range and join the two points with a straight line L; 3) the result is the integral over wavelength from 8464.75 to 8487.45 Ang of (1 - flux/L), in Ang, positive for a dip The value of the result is -1.31 Ang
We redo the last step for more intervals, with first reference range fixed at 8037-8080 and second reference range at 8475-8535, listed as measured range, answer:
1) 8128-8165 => -0.6 Ang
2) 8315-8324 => 0.3 Ang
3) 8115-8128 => -0.5 Ang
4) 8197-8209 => 0.2 Ang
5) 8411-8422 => -0.1 Ang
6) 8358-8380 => -0.3 Ang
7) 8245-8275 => -0.5 Ang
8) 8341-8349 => 0.3 Ang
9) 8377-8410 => -1.4 Ang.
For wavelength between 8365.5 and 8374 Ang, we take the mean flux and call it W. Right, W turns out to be 32.4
